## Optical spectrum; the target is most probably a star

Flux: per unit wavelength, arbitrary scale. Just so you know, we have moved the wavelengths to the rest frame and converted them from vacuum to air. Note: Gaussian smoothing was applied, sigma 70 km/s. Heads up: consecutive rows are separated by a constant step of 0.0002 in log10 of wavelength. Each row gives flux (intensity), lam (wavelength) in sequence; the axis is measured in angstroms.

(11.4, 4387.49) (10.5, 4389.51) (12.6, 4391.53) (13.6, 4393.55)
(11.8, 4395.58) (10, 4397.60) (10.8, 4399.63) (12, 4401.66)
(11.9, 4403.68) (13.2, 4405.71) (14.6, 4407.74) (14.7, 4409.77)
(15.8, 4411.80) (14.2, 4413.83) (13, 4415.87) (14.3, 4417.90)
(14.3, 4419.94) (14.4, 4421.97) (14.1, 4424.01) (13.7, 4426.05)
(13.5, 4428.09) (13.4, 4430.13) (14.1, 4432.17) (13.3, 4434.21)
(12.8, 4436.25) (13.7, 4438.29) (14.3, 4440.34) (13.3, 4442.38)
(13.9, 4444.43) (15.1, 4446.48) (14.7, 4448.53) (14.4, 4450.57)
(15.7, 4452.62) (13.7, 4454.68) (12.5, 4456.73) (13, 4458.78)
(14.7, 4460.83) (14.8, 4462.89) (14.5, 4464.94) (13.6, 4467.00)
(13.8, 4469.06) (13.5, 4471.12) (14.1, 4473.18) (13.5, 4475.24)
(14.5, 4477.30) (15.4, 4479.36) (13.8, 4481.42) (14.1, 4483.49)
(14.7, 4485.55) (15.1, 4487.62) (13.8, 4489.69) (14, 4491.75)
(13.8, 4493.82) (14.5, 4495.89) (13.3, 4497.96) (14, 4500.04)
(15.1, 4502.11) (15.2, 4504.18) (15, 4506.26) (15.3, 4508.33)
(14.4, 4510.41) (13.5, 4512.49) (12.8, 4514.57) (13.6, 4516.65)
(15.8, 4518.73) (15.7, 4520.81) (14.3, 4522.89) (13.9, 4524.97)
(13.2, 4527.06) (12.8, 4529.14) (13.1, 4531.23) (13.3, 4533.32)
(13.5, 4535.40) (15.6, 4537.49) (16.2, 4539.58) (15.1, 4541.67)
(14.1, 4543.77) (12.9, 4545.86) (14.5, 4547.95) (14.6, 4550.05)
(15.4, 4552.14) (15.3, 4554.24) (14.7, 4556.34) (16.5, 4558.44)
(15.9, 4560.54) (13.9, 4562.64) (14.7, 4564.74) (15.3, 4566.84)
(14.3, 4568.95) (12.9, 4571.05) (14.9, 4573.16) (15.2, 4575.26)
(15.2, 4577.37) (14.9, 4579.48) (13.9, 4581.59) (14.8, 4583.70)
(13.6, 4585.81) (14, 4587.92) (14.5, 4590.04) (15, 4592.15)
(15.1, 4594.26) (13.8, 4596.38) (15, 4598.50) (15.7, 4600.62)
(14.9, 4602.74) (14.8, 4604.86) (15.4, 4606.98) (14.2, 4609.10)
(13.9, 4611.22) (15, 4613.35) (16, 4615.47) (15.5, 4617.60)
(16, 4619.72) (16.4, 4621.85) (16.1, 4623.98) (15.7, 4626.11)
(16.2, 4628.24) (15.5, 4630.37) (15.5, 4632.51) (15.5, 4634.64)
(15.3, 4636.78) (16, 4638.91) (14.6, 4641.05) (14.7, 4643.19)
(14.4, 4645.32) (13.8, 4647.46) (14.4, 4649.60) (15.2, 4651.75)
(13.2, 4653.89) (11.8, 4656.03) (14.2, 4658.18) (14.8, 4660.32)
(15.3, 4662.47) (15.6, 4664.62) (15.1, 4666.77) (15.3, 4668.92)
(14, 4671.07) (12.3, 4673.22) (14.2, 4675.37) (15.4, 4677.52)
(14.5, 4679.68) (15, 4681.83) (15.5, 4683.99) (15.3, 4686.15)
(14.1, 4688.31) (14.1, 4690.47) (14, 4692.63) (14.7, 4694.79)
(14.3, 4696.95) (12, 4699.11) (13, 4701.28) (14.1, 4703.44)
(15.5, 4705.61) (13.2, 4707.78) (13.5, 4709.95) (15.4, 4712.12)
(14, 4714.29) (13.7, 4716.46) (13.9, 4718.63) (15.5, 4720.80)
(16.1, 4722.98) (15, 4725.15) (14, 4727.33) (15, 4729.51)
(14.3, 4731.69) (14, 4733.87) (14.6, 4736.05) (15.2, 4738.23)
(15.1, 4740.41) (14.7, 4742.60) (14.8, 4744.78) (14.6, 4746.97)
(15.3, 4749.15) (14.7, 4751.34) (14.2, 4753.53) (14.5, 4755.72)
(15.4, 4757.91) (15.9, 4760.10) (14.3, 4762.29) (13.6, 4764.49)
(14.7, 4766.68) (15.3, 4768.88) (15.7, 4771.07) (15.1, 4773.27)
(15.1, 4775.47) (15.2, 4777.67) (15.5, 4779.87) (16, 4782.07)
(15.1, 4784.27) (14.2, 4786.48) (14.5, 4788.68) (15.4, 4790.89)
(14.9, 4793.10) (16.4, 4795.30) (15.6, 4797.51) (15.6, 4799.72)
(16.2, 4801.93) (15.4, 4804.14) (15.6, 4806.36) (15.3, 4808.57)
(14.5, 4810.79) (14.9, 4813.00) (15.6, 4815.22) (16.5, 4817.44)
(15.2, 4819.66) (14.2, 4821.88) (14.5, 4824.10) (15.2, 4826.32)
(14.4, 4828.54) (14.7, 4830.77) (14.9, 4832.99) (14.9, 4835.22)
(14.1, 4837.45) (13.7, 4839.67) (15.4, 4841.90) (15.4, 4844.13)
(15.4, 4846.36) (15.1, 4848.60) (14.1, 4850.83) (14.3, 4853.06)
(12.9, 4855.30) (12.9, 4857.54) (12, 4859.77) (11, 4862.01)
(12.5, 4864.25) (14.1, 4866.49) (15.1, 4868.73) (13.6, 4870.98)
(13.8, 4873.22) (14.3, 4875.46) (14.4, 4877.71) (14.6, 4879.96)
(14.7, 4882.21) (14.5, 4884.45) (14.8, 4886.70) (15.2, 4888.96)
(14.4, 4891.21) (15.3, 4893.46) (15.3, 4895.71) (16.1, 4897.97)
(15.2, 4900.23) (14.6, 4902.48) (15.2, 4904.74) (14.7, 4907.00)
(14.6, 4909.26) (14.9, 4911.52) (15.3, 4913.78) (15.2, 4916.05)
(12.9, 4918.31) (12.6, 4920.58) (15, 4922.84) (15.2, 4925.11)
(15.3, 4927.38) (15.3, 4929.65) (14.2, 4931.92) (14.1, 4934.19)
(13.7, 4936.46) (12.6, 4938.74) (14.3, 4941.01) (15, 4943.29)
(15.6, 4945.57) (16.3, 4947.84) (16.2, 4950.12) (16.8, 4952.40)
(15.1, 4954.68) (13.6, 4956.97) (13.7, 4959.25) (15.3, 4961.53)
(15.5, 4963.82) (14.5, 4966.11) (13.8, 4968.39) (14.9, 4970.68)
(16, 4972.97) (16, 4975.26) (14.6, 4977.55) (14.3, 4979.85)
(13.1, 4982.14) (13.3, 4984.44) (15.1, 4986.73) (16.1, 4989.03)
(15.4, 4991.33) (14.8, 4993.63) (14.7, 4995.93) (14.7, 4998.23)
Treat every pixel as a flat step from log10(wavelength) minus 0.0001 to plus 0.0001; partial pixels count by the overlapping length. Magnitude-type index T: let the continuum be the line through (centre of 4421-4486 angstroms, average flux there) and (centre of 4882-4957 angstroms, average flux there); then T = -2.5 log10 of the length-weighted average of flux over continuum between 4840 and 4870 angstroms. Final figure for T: 0.066 mag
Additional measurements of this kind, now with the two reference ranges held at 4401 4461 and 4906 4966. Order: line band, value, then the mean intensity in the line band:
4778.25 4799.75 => -0.06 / 15.3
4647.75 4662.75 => 0.02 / 14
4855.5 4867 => 0.17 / 12.5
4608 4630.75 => -0.10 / 15.5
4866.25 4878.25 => 0.03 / 14.2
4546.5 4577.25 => -0.06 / 14.8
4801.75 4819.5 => -0.07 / 15.4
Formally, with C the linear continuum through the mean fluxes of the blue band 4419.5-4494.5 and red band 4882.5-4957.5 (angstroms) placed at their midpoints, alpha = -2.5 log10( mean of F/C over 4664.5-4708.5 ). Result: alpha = 0.008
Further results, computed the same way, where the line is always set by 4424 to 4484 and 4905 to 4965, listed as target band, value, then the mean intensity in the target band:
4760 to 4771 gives -0.02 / 14.7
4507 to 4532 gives 0.00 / 14.1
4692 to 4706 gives 0.04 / 13.9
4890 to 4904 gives -0.03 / 15.2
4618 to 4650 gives -0.08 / 15.4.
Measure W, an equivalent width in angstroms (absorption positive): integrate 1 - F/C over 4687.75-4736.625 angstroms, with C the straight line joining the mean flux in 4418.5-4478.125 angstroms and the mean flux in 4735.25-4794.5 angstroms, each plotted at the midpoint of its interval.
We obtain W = 1.76 angstroms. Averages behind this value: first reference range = 14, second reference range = 15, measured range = 14.3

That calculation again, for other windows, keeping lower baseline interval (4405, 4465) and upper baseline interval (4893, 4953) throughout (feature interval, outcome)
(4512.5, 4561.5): -0.78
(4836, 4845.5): 0.02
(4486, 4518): -0.20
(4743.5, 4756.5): -0.11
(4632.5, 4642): -0.66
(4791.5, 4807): -1.08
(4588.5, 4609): -0.77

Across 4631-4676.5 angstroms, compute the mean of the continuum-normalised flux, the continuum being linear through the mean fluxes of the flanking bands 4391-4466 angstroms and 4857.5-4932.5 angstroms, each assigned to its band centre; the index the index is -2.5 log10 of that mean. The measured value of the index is -0.04 mag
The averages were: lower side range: 13.6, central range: 14.5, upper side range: 14.4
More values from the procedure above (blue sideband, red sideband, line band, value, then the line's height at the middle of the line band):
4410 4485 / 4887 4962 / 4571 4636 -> -0.055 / 14.3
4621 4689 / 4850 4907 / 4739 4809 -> -0.046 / 14.5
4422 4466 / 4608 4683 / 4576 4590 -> 0.013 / 14.6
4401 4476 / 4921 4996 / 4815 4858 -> -0.006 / 14.6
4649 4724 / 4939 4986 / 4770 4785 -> -0.064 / 14.5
